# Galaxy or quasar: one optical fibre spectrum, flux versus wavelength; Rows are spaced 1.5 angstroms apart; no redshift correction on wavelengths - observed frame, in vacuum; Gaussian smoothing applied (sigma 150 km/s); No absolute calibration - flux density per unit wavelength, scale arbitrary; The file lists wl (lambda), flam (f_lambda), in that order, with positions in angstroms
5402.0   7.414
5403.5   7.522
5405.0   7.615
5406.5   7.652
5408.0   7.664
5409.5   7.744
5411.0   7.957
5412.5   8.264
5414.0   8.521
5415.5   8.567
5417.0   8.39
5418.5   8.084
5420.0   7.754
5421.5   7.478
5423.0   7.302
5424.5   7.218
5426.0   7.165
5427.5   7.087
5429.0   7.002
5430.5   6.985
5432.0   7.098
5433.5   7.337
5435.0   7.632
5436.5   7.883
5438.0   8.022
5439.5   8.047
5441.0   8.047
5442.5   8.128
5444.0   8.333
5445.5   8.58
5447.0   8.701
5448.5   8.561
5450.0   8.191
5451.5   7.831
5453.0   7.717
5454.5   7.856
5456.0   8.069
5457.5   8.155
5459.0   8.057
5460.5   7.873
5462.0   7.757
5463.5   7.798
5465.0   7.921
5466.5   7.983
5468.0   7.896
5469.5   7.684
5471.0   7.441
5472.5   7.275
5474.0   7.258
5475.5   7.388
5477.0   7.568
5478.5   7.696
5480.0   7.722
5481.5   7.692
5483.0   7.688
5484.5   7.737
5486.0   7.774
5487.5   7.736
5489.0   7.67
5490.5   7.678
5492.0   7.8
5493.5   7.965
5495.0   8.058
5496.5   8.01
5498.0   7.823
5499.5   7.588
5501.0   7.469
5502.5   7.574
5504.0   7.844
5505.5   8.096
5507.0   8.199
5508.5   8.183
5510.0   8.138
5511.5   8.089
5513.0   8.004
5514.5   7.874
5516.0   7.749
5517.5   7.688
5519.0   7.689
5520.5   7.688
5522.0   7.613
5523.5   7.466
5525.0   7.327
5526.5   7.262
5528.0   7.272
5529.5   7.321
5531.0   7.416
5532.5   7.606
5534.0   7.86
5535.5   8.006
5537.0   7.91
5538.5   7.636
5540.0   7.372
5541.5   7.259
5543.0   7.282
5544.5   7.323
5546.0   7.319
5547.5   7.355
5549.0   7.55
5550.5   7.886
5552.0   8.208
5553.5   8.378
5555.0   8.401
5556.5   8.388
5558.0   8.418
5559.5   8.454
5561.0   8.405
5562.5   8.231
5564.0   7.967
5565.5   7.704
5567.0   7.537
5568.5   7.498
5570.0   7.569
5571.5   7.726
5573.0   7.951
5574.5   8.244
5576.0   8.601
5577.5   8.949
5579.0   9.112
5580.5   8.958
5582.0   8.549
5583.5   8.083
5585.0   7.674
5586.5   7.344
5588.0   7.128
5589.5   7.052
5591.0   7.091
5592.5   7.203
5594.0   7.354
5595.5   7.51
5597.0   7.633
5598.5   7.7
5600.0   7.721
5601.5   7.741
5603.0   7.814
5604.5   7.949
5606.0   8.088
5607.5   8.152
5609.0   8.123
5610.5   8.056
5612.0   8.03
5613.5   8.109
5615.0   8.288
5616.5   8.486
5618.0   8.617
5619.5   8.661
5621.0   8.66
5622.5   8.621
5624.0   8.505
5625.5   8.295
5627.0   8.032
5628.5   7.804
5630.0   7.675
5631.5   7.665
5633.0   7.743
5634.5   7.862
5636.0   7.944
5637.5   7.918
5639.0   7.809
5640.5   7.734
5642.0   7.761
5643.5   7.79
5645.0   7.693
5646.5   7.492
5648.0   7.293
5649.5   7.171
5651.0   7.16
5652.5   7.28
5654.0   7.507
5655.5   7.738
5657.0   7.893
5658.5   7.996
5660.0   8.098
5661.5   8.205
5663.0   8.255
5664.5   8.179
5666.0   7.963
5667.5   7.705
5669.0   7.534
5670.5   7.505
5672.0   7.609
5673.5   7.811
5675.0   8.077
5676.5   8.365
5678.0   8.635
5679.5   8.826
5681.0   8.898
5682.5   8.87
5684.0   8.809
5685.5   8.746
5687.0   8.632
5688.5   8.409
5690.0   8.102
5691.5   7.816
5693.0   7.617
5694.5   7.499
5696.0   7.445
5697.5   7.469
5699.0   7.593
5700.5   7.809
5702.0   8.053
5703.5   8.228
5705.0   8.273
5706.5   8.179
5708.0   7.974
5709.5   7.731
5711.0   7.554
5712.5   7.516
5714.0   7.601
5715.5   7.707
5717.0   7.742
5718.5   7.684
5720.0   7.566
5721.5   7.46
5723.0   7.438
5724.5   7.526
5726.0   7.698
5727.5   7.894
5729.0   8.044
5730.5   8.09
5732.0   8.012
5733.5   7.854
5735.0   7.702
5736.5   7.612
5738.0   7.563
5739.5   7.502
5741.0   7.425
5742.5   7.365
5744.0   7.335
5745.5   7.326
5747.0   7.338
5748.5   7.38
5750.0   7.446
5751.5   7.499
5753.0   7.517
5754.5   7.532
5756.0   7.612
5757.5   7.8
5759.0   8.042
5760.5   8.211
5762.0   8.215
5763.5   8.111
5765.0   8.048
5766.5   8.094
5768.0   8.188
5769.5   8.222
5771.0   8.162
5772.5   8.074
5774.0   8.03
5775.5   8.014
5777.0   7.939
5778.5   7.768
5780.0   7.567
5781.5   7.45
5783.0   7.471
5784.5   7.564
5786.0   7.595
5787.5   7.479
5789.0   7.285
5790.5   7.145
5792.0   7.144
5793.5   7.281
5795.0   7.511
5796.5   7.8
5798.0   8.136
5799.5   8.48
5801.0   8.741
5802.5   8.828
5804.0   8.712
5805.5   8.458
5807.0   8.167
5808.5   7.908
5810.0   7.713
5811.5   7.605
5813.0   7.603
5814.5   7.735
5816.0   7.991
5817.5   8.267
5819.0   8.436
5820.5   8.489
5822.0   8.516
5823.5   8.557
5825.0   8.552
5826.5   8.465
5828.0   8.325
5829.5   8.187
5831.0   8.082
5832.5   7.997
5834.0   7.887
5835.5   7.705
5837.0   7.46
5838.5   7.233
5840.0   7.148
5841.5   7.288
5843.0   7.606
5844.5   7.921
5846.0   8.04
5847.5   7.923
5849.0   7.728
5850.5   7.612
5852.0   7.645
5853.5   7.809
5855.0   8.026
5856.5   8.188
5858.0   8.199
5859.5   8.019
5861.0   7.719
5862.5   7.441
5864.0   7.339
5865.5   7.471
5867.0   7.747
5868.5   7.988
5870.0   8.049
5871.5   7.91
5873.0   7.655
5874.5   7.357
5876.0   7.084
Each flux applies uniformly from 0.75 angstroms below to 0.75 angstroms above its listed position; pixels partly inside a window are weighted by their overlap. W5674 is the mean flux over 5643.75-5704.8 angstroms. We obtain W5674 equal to 7.95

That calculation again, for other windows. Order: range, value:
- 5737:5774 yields 7.76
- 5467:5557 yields 7.71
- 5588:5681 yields 7.89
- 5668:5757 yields 7.83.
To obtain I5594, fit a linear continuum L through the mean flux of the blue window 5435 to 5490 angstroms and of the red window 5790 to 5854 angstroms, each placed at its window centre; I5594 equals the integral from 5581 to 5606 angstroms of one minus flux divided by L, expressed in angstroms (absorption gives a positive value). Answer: 0.9 angstroms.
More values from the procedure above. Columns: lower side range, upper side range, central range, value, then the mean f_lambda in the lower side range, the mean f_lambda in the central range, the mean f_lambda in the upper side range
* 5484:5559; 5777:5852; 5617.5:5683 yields -1.3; 7.76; 7.97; 7.89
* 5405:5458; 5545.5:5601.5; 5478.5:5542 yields 1.3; 7.85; 7.73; 7.92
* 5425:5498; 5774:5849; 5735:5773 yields 0.7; 7.78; 7.74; 7.9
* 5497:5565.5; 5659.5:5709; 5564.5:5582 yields -0.7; 7.79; 8.18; 8.09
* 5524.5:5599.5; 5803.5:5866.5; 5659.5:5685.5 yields -1.2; 7.8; 8.21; 7.93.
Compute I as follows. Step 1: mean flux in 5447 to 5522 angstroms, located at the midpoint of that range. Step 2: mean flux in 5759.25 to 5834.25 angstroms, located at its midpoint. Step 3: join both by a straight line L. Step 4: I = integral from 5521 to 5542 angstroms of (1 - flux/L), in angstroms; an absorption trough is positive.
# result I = 0.9 angstroms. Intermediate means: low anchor 7.83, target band 7.53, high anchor 8.01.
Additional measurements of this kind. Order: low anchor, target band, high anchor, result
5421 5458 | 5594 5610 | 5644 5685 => 0.2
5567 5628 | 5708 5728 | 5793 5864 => 0.9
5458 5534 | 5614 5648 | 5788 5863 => -1.0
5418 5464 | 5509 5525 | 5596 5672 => 0.1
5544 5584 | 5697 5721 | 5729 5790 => 0.1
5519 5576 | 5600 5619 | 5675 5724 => -0.6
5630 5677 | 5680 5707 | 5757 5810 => -1.1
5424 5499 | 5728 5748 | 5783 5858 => 0.6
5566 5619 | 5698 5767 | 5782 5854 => 1.6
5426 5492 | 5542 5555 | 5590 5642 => 0.3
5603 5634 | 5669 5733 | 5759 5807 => 0.7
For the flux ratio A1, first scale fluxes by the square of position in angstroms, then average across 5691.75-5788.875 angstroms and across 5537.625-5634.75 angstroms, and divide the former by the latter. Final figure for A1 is 1.0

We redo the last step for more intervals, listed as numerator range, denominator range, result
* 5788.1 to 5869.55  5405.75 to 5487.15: 1.16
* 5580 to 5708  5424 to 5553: 1.09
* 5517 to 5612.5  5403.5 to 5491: 1.05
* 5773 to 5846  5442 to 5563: 1.13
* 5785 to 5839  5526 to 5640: 1.09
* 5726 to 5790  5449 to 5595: 1.08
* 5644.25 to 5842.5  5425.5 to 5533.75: 1.11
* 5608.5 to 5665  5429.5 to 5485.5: 1.08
